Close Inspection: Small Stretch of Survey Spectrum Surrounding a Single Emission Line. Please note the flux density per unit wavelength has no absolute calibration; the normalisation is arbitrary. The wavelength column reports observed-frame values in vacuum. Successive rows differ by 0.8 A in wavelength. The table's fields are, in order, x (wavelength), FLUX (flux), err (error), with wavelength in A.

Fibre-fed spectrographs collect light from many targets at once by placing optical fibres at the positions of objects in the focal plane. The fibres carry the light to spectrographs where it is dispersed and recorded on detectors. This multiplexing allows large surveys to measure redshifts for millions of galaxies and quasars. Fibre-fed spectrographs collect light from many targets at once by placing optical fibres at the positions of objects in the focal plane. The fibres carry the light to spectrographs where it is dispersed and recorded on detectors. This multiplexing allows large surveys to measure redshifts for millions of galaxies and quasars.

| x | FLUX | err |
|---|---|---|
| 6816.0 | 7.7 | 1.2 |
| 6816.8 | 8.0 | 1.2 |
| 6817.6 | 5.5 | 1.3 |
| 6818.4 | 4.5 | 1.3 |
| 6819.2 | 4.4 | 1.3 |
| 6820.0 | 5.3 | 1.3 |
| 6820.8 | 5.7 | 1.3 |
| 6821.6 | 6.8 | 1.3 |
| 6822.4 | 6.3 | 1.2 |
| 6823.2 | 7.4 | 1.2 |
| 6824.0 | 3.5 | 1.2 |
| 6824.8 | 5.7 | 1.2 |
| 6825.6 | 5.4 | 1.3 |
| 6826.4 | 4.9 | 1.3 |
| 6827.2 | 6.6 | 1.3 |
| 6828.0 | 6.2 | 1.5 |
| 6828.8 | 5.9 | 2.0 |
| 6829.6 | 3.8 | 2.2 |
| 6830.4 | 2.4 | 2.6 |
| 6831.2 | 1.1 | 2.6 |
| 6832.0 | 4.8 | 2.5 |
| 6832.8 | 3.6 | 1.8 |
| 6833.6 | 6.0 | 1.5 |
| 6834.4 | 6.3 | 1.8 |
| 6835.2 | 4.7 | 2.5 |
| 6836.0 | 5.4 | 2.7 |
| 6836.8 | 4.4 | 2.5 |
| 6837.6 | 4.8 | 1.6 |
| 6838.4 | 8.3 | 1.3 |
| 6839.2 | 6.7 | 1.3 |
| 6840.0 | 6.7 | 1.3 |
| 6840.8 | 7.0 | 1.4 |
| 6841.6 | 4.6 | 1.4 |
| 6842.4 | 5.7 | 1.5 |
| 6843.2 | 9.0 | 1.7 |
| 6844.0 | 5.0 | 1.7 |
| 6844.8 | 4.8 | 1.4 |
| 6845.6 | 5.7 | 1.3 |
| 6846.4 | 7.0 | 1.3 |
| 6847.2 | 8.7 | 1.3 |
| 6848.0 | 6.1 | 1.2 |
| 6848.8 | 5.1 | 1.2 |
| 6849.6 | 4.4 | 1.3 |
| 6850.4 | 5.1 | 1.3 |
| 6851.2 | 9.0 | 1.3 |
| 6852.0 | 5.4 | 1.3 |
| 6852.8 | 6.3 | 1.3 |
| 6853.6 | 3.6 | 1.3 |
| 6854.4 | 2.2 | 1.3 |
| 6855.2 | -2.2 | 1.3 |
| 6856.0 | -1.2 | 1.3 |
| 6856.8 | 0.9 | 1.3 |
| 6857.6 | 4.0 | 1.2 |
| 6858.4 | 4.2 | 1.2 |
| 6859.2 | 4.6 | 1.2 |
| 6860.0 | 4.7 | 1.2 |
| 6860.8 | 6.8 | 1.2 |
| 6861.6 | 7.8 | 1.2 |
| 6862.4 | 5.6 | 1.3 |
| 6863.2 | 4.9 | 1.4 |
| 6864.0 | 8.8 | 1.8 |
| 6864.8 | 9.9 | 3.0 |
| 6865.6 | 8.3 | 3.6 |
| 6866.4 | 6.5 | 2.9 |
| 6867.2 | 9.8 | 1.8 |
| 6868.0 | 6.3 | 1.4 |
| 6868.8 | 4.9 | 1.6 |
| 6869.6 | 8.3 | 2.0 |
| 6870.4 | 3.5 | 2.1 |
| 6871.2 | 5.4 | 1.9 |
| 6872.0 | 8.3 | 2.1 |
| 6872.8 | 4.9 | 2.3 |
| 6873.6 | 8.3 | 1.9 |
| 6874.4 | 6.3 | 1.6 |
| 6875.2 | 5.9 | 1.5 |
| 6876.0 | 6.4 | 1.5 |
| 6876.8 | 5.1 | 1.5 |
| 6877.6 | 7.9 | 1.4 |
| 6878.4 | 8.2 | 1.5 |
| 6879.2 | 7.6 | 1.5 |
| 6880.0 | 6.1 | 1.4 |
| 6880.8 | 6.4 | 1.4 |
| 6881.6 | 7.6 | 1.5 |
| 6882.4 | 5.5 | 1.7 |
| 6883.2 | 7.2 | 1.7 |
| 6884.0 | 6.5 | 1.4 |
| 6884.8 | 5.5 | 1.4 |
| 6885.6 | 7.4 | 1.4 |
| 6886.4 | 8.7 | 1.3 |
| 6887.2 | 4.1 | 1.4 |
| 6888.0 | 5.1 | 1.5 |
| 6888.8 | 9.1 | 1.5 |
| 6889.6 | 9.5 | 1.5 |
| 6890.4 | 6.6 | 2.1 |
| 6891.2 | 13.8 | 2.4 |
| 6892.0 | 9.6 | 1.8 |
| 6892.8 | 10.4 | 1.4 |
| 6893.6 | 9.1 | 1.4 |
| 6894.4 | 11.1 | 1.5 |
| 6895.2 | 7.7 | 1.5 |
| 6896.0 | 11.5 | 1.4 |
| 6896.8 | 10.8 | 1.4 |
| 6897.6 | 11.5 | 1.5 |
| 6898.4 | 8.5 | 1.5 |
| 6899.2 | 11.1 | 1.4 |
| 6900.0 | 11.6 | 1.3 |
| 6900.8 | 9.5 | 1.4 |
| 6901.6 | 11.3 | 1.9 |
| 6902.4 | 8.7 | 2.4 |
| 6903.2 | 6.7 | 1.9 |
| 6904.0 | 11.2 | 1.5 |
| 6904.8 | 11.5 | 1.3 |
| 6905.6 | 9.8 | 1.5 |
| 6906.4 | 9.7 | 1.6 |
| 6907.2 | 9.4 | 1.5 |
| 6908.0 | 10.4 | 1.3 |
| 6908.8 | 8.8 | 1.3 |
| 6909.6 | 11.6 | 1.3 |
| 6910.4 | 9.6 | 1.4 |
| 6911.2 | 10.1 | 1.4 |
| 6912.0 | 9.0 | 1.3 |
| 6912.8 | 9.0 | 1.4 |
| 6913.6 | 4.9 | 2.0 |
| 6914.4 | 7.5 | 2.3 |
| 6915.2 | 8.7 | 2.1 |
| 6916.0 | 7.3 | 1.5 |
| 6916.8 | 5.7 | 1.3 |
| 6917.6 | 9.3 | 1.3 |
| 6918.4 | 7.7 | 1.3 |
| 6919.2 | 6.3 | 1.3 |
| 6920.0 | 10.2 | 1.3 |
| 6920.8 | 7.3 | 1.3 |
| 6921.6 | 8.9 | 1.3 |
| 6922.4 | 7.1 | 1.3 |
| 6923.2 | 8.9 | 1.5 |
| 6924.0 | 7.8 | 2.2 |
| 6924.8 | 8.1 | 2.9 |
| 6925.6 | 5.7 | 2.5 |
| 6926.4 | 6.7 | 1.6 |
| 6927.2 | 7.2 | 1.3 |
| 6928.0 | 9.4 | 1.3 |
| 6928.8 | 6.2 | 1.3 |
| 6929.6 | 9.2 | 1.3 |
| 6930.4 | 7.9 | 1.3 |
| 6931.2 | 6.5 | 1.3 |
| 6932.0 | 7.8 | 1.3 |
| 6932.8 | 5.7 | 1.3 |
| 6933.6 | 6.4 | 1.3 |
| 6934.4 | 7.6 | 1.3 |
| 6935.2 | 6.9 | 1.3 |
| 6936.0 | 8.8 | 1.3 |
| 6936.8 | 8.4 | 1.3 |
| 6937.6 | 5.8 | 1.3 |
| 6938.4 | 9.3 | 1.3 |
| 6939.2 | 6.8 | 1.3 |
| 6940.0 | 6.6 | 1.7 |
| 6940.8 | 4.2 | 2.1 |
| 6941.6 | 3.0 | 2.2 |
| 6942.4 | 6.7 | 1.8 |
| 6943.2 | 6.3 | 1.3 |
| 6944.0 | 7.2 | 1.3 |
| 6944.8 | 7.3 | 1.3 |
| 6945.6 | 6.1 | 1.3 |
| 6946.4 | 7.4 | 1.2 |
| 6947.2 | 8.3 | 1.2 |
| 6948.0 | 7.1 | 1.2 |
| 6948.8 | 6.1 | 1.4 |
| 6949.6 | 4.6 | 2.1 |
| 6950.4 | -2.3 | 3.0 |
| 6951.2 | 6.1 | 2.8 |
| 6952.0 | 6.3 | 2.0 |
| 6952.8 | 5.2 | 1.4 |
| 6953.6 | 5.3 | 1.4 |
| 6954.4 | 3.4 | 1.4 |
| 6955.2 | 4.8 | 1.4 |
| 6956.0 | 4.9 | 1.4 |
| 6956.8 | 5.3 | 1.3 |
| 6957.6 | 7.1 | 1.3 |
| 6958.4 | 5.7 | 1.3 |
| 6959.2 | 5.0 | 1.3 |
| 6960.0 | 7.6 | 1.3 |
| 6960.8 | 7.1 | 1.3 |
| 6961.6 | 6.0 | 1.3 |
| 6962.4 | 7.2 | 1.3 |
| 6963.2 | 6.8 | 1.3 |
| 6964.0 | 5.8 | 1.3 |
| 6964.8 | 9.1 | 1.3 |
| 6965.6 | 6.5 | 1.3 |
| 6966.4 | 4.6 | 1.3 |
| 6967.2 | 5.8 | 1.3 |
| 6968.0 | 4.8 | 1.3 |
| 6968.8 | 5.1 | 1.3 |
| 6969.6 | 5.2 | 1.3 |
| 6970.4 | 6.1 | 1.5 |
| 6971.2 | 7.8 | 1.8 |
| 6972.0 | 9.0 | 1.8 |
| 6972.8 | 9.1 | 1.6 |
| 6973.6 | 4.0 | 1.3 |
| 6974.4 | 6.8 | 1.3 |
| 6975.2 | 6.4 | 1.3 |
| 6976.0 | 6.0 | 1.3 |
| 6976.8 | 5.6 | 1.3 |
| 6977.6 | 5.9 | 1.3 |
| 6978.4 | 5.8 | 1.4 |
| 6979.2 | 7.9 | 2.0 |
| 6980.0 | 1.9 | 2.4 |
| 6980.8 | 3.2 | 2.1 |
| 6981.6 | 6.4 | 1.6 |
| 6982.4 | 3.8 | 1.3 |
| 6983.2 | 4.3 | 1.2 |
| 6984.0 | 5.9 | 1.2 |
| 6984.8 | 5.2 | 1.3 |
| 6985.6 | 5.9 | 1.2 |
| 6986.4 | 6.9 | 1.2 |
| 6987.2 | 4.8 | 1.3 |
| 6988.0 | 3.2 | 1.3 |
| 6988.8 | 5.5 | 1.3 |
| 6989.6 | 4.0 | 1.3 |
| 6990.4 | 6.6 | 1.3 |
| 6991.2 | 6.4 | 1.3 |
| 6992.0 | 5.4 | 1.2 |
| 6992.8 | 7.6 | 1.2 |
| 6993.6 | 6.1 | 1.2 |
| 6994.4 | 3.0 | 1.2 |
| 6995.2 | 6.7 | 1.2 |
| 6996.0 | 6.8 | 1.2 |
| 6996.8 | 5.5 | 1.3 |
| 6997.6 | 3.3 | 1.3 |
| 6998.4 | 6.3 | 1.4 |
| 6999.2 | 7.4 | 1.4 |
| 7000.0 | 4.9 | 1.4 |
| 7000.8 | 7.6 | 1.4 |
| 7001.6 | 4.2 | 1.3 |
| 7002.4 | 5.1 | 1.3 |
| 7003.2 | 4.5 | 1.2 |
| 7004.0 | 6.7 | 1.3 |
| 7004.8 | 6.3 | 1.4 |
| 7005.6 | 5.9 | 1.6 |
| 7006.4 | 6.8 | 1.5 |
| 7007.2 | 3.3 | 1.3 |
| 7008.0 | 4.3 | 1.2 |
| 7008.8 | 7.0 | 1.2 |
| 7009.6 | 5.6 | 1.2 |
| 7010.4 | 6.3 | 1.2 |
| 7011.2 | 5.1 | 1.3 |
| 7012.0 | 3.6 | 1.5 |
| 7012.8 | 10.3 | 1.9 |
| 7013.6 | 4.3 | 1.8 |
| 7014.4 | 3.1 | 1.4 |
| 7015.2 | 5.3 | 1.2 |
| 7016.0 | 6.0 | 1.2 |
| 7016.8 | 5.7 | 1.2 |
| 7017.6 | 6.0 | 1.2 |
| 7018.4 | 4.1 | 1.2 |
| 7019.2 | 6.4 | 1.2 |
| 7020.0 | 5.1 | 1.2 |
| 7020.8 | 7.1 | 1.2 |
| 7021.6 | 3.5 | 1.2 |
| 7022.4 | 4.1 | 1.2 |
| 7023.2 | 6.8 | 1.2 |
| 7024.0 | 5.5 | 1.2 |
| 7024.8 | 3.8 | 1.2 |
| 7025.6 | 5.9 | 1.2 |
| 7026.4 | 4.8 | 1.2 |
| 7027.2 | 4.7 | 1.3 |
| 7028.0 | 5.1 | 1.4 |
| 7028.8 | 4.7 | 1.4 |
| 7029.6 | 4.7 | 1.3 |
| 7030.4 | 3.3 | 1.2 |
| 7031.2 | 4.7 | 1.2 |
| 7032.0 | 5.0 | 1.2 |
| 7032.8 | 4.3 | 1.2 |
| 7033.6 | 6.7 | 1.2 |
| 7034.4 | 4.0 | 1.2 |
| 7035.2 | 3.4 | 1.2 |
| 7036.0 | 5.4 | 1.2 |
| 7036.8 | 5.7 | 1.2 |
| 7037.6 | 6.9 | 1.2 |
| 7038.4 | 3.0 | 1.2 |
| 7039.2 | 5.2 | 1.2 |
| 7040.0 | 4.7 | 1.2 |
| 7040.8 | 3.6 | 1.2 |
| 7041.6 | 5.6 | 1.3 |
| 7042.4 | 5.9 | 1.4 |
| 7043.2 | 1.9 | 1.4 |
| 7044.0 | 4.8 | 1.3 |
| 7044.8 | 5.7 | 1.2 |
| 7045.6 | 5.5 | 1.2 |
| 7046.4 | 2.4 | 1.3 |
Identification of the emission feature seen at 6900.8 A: C III] 1909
